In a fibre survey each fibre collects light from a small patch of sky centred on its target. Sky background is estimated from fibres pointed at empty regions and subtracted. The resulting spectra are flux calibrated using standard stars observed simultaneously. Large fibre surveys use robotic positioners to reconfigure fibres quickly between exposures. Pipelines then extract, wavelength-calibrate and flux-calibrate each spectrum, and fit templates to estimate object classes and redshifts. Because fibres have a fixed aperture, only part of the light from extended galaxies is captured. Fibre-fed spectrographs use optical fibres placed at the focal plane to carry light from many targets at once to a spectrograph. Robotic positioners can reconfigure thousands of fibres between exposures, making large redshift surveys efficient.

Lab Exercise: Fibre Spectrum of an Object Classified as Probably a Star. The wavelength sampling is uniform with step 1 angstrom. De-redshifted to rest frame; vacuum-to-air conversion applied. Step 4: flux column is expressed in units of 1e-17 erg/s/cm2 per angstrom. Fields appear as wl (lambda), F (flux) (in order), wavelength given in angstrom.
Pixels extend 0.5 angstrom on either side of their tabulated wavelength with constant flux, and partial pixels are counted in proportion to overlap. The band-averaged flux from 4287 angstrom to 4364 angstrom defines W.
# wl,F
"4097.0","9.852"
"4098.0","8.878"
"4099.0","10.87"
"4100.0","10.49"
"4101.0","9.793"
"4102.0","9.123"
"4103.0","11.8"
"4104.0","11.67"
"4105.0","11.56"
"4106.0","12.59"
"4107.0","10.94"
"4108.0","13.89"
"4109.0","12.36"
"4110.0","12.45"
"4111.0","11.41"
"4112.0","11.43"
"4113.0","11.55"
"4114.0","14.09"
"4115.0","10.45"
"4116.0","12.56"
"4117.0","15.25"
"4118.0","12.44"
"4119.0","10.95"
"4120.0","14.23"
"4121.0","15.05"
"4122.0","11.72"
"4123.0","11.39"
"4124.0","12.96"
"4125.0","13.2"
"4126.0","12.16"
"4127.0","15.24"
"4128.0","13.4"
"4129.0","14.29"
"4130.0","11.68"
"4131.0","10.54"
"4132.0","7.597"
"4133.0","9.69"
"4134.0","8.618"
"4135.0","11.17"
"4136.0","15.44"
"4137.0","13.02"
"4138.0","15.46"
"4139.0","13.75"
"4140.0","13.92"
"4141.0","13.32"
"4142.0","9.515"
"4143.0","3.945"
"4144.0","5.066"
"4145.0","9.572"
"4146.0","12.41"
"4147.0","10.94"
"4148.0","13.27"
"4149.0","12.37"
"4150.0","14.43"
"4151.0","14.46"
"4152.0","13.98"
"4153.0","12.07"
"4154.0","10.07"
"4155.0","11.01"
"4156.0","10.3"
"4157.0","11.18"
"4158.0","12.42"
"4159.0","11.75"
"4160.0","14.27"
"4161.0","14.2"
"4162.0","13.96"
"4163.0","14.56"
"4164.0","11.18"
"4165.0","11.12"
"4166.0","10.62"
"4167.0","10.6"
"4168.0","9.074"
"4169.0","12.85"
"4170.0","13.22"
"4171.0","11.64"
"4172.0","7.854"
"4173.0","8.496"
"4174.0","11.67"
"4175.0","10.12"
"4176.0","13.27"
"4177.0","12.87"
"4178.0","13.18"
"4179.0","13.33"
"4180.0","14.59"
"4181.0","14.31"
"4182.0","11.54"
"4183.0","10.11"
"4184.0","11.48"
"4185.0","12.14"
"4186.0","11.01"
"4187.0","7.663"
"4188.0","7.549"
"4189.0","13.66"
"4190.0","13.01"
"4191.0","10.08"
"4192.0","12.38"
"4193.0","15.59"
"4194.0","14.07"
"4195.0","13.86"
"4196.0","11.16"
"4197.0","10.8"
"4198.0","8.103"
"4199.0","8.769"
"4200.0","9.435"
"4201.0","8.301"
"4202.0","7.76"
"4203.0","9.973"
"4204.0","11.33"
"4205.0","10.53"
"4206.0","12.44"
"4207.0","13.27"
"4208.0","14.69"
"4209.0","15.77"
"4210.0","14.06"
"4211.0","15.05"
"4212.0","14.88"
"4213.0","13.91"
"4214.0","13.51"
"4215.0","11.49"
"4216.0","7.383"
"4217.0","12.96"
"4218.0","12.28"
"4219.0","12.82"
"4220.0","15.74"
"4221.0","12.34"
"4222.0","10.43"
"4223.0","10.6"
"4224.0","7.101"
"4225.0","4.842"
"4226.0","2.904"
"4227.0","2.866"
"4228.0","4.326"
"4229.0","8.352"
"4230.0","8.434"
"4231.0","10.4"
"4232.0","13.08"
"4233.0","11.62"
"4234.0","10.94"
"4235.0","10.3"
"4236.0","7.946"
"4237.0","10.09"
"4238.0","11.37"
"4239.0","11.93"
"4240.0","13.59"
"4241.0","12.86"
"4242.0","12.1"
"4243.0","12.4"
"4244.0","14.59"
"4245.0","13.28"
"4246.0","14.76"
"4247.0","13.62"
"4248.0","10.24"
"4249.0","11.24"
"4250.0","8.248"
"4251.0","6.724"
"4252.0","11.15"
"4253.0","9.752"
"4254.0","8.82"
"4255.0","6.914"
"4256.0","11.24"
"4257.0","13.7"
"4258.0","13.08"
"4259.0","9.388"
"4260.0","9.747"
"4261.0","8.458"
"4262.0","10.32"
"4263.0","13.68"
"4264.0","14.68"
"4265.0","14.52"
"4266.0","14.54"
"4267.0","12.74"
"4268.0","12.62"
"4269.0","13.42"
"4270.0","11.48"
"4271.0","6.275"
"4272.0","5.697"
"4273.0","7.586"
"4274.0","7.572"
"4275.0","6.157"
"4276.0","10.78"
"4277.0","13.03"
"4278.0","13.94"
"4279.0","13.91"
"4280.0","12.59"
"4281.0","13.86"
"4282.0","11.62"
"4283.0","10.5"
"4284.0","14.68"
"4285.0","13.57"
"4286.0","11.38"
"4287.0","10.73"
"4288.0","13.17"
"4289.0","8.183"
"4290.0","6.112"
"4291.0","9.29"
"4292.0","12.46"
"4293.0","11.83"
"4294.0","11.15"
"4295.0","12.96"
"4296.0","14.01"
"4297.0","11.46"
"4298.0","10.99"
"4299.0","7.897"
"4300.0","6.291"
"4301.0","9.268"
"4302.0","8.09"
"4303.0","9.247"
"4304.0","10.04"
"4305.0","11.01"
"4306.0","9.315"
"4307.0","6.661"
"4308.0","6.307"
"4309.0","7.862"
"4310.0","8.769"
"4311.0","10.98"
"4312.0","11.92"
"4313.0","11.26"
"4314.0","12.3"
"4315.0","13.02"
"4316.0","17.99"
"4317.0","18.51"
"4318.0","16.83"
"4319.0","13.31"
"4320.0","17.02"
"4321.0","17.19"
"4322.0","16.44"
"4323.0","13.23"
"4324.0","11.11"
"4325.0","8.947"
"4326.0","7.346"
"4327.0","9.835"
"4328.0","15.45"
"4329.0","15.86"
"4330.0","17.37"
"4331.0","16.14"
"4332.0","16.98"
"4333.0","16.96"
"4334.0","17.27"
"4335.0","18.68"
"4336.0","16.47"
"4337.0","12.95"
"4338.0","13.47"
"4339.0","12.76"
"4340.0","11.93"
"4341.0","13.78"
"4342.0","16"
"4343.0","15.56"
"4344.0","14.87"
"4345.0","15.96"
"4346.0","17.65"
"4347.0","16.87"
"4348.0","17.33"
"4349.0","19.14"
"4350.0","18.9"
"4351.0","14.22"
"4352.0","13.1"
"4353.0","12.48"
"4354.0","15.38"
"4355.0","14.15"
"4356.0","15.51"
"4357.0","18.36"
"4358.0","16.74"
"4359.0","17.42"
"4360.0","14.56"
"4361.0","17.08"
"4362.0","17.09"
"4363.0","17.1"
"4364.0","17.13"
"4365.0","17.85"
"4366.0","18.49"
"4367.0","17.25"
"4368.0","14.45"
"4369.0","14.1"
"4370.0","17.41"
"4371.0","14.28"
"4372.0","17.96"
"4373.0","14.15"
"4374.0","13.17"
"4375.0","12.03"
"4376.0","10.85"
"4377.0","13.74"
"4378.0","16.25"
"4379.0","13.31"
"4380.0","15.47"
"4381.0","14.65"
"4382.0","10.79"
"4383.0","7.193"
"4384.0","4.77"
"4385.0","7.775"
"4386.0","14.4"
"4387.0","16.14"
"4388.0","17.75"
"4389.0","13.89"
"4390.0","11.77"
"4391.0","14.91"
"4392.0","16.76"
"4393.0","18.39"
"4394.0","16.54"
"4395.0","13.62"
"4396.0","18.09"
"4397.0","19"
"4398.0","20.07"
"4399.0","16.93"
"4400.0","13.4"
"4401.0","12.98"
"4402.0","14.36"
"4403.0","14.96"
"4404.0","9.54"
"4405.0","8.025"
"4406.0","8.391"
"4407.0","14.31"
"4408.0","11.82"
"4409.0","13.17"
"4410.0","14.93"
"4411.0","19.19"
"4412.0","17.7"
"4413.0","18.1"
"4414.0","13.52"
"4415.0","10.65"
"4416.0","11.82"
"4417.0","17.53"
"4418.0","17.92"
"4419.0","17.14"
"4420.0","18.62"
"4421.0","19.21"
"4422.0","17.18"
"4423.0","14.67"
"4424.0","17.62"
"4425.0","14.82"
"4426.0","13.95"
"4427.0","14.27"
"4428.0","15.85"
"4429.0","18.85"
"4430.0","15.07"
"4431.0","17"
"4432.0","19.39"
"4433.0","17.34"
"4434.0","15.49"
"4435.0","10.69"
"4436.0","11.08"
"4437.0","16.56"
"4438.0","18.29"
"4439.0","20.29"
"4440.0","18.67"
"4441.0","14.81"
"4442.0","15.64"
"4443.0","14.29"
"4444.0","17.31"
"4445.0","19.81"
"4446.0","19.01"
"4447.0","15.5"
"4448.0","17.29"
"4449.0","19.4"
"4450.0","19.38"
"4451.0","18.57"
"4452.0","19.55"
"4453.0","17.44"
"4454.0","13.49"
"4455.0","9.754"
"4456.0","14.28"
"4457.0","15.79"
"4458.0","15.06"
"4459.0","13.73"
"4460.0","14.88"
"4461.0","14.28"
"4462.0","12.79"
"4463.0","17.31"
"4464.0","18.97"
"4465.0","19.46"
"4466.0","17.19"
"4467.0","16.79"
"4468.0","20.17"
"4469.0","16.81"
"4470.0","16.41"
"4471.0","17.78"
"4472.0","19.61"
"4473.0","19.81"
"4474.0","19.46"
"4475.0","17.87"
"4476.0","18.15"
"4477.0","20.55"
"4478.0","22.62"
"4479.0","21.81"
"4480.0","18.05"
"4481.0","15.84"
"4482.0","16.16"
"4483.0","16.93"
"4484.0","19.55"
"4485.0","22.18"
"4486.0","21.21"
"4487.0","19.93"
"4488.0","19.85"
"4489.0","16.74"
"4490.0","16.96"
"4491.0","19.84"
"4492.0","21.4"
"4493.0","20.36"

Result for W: 13.4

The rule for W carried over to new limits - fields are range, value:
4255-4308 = 10.8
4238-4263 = 11.2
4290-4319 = 10.9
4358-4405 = 14.7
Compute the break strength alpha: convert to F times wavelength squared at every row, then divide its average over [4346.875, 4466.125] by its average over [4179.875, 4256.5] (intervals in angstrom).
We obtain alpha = 1.5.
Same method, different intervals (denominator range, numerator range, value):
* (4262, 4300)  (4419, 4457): 1.57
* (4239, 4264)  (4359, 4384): 1.37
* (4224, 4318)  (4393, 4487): 1.66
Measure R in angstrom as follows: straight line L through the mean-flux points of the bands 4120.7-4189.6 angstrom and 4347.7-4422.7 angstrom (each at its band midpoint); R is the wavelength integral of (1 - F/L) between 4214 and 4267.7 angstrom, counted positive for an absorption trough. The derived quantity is 9.2 angstrom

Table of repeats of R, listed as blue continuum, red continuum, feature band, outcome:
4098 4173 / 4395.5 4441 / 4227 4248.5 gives 3.5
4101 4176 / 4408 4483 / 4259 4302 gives 9.4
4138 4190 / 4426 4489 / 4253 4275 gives 4.7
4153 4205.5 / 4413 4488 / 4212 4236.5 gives 4.7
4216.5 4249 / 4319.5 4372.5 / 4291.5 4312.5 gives 5.7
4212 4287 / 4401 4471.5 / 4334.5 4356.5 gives -3.1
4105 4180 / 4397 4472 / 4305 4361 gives 1.1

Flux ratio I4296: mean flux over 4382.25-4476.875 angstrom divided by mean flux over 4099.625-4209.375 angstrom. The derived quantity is 1.34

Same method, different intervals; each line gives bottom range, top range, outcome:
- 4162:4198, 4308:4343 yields 1.19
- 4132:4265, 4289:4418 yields 1.22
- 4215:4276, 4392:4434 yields 1.48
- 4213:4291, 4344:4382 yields 1.45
